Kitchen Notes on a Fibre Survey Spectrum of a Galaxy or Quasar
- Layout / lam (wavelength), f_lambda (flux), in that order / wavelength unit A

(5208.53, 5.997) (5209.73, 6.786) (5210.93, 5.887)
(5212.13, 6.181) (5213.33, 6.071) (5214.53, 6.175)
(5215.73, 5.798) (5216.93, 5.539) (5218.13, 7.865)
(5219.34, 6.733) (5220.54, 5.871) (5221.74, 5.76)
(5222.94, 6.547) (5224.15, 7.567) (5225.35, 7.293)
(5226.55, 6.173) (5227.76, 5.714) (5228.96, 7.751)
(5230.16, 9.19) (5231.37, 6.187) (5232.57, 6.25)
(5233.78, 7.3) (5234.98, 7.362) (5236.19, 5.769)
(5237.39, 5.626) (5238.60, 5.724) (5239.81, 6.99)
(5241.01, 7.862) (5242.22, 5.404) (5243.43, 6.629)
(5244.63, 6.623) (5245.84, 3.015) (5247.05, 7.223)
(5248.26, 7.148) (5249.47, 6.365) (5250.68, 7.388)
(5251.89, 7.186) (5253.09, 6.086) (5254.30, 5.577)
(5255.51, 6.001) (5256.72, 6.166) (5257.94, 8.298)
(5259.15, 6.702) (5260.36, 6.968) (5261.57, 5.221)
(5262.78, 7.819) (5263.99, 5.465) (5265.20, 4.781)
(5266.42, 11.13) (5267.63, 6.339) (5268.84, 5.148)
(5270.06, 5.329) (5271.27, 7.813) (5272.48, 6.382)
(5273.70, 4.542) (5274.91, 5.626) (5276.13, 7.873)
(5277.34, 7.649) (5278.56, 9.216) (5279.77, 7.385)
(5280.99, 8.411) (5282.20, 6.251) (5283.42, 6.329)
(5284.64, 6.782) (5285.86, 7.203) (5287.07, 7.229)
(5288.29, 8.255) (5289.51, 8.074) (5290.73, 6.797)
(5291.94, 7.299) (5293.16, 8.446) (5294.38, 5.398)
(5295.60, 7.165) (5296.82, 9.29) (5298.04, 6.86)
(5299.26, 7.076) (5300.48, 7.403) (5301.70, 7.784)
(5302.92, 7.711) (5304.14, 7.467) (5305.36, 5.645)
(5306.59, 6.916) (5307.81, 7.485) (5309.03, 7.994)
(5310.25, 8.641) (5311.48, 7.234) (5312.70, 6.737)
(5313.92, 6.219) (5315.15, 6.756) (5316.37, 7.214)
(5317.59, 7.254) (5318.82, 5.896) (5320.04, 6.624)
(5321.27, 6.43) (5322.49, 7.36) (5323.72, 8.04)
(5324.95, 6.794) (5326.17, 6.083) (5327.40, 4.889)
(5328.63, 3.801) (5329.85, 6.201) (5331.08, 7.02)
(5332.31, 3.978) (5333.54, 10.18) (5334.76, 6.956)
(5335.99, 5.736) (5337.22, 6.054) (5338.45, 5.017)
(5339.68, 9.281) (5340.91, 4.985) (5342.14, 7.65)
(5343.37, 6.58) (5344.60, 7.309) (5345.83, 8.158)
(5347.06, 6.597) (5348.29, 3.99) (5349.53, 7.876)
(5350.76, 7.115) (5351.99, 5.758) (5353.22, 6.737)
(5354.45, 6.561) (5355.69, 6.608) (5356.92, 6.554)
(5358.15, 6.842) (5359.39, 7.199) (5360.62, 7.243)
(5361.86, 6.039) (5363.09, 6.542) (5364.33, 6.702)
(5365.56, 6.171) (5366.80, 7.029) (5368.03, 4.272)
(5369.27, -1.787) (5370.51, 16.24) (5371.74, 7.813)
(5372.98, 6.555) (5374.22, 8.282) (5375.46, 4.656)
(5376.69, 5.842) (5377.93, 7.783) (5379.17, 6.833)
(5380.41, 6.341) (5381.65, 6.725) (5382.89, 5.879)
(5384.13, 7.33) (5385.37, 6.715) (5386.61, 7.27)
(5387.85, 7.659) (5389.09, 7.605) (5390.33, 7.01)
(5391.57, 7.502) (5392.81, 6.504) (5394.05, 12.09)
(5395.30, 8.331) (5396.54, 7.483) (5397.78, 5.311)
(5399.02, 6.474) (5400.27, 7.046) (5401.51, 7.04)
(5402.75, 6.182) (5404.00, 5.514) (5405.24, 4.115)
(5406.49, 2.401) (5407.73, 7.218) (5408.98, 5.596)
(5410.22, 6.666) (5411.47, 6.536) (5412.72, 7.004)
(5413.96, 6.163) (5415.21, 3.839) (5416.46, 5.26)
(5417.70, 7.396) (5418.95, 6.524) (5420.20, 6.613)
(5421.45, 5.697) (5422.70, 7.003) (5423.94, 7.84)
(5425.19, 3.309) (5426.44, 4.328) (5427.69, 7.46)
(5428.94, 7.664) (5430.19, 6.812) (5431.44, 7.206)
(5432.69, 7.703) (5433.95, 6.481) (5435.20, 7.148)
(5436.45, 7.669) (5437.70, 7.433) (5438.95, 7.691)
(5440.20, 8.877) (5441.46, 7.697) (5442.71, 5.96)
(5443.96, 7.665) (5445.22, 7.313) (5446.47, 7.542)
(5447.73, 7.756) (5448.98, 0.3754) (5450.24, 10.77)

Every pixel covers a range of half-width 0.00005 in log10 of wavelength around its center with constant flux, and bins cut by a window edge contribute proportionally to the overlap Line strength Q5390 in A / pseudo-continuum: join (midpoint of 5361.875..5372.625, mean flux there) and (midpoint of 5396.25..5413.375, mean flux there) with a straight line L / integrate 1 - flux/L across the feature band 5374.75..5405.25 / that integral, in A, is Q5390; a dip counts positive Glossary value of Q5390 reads -3.3 A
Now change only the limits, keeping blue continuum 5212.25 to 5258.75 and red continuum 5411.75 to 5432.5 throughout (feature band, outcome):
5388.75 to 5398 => -2.2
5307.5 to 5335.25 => -1.5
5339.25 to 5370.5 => -0.6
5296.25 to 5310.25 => -2.2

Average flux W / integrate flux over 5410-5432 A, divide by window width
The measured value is 6.29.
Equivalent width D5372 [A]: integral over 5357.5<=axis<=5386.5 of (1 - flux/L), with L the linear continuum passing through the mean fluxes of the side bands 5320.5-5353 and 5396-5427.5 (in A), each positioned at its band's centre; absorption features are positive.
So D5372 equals -1.9 A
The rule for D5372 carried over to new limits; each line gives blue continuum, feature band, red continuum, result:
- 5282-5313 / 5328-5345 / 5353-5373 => 1.1 A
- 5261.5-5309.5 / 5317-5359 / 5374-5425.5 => 1.7 A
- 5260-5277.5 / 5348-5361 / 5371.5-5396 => 0.7 A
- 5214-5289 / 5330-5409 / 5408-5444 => -0.4 A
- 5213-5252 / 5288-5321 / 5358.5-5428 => -3.5 A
